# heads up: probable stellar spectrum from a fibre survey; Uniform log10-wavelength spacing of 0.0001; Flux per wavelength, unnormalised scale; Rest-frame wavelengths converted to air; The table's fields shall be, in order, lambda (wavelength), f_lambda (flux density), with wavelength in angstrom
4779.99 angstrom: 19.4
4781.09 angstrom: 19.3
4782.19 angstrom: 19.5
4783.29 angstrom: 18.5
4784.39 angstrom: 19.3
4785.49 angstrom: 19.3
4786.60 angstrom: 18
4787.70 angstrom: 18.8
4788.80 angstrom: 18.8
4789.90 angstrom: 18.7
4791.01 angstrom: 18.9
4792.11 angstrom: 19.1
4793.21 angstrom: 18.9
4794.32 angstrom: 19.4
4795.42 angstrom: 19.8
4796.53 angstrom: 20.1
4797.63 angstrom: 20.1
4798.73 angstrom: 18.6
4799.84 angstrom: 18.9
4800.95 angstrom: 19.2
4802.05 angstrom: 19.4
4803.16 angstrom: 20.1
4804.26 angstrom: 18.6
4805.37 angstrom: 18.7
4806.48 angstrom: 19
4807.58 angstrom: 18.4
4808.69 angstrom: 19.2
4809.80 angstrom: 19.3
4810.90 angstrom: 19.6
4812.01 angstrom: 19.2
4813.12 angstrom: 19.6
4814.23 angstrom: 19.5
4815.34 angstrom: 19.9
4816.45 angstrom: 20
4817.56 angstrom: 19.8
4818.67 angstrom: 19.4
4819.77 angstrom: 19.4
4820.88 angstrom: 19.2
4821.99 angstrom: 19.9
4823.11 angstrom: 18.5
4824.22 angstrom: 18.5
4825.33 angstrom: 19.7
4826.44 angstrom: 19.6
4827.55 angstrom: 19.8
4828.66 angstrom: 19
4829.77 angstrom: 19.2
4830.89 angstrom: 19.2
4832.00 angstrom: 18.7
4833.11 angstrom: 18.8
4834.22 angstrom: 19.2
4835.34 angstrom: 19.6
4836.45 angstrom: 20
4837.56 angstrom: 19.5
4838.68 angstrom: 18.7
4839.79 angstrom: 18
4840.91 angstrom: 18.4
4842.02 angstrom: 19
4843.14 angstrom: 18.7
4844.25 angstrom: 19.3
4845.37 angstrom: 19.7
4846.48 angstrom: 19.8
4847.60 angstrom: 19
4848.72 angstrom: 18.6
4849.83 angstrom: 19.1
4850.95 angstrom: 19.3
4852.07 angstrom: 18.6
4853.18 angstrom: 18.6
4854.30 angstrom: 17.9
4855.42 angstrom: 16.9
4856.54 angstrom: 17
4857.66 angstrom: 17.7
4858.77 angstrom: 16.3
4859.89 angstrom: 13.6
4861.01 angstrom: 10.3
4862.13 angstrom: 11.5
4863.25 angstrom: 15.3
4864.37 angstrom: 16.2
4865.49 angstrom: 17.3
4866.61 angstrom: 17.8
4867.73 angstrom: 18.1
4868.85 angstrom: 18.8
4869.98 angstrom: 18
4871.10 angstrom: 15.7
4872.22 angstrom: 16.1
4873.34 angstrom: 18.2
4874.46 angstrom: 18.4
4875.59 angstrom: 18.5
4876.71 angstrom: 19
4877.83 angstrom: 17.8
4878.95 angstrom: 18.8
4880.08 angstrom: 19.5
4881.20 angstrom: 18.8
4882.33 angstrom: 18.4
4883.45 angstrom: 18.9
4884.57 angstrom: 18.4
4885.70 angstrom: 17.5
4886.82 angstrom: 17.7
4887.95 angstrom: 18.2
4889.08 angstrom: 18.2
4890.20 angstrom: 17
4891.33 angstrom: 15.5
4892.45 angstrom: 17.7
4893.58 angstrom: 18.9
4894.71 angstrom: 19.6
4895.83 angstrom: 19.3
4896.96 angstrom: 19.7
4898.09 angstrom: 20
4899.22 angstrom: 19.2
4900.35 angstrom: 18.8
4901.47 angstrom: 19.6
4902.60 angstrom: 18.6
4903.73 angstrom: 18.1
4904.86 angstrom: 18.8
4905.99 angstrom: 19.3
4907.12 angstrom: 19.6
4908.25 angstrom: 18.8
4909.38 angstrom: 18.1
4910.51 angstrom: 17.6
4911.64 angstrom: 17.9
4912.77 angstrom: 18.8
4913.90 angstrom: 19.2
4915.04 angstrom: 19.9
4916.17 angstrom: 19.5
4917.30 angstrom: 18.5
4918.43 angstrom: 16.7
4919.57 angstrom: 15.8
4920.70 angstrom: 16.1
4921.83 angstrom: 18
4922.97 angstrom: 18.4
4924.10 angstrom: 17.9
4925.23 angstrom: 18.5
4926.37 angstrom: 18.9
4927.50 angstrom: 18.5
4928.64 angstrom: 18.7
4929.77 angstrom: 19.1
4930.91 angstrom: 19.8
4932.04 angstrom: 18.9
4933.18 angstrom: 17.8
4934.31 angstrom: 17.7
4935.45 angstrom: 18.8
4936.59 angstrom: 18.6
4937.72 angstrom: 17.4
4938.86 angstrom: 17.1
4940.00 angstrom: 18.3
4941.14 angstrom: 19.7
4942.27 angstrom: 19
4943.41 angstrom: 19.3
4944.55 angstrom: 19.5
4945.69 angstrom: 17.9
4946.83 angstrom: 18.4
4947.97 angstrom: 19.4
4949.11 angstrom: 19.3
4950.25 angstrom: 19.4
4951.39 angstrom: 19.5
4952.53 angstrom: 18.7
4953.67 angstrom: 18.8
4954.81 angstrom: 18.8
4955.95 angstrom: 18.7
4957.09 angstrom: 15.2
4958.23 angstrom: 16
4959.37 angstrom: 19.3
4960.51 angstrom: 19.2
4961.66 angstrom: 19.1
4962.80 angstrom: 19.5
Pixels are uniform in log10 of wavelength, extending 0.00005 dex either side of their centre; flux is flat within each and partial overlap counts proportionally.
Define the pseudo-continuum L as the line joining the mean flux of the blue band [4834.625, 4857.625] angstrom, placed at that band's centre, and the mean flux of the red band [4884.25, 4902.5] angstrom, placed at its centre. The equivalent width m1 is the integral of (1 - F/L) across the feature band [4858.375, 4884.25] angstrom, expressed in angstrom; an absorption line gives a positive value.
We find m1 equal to 2.2 angstrom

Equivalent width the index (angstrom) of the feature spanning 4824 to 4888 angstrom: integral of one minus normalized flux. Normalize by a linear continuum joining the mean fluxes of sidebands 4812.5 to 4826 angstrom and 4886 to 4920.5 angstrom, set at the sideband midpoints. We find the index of 3.19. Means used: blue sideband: 19.4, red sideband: 18.5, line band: 18.1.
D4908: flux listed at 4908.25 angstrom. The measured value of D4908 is 18.8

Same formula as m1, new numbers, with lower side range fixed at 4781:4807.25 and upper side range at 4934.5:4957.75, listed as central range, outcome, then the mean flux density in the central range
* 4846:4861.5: 1.3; 17.4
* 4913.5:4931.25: 0.3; 18.3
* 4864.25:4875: 0.8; 17.5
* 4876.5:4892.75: 0.6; 18.1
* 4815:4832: -0.3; 19.4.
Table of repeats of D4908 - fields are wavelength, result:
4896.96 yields 19.7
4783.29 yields 18.5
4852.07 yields 18.6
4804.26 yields 18.6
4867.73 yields 18.1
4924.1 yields 17.9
